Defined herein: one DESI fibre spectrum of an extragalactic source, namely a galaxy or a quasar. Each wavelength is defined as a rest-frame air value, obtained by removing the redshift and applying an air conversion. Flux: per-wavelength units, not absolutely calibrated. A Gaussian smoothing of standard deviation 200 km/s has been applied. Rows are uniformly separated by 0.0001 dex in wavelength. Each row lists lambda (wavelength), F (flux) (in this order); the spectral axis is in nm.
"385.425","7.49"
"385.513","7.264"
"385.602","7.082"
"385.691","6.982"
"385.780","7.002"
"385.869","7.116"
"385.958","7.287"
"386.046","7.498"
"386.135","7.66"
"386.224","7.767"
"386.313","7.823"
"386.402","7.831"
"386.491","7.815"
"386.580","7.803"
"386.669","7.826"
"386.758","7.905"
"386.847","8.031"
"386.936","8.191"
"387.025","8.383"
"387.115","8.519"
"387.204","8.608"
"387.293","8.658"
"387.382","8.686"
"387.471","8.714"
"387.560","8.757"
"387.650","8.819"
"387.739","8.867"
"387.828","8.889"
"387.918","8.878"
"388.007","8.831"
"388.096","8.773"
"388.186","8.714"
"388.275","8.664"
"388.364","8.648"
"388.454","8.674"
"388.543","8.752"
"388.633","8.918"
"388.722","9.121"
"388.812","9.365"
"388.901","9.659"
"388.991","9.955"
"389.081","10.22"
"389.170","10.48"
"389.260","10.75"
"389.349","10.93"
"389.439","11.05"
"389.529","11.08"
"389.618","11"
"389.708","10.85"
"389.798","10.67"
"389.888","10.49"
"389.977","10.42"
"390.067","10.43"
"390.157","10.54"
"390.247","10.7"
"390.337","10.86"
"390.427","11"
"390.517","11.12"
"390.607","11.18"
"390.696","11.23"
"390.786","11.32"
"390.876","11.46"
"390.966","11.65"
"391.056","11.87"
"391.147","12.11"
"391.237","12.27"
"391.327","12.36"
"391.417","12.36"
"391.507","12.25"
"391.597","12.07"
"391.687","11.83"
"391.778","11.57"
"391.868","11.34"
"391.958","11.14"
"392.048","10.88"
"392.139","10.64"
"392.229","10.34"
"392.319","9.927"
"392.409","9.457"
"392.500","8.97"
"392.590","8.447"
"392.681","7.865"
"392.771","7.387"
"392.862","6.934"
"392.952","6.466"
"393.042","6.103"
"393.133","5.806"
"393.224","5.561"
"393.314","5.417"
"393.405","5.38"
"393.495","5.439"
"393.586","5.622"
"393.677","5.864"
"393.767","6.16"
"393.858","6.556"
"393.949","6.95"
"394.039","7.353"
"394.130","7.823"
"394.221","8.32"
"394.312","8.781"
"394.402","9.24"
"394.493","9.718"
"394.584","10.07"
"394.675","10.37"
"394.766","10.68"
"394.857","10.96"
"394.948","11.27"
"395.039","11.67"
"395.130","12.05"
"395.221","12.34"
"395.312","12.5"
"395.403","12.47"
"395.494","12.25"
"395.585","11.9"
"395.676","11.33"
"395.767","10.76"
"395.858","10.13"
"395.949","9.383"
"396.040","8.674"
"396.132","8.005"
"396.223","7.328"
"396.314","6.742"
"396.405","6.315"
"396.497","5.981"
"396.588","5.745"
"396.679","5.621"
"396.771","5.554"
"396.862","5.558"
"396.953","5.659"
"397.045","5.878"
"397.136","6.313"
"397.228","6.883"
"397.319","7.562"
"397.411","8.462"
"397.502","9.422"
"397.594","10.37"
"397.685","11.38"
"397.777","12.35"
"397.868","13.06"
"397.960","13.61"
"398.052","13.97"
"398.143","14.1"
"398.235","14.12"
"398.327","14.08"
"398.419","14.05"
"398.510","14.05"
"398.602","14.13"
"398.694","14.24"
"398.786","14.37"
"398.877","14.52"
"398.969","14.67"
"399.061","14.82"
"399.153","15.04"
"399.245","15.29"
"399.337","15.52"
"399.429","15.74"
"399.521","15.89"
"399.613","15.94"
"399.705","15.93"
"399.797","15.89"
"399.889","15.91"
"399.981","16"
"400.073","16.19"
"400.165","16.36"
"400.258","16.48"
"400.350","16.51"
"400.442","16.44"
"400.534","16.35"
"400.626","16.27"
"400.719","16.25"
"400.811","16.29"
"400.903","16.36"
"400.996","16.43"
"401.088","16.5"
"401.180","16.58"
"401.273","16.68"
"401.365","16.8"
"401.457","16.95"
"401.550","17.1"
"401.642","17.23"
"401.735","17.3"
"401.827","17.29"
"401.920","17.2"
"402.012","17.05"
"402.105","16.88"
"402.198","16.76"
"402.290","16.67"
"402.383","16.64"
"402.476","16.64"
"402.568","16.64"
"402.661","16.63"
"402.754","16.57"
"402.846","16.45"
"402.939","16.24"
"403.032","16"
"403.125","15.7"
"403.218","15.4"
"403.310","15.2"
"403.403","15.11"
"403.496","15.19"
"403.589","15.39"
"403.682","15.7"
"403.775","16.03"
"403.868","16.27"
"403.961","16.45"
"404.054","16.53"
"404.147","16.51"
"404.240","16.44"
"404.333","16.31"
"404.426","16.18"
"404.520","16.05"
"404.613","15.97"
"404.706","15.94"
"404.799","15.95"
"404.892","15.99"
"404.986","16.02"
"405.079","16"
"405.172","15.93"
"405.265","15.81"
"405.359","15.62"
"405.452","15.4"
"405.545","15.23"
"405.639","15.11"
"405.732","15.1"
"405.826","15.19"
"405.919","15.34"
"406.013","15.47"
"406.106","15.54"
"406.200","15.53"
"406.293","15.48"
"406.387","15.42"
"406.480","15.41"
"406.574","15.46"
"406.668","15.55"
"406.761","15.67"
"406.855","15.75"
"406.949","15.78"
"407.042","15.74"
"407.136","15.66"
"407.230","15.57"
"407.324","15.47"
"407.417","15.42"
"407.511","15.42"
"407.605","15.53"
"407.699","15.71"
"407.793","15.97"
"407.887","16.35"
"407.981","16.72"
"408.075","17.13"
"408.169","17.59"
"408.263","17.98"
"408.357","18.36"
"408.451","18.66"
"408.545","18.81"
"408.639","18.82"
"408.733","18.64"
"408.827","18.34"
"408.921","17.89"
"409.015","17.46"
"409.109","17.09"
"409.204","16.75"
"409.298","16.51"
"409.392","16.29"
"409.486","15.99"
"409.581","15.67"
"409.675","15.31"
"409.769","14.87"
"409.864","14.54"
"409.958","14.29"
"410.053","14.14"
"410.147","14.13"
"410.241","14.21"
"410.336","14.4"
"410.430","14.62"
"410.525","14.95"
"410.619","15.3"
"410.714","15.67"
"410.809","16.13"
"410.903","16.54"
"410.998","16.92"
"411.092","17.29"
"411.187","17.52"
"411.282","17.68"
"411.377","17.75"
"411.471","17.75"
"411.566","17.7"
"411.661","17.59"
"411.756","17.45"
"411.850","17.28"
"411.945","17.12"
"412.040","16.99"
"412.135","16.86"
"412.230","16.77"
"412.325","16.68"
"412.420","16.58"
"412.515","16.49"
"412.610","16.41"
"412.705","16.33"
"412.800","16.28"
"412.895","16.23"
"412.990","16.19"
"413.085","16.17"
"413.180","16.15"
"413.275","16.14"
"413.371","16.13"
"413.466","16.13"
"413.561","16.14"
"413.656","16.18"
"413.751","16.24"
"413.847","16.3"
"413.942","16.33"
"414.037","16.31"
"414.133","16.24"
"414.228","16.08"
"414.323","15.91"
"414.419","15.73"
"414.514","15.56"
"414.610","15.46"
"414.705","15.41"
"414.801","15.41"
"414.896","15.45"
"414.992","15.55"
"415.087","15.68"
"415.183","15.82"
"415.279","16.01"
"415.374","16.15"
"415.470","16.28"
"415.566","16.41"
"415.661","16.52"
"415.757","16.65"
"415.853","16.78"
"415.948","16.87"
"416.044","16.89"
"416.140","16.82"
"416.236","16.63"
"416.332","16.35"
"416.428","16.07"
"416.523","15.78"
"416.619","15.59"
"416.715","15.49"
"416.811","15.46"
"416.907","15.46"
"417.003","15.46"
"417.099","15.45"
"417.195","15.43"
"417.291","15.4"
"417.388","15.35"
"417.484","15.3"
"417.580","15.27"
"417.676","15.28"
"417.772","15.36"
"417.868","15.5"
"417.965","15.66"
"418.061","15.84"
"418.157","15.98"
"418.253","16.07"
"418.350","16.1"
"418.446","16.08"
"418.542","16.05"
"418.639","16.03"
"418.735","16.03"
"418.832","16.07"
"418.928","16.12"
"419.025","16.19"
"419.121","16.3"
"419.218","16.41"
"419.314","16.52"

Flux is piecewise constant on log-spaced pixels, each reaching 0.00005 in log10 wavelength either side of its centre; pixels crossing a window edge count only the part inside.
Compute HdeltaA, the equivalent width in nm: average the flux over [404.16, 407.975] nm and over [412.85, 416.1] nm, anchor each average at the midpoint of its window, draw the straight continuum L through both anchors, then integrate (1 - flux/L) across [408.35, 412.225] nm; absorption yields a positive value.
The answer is -0.16 nm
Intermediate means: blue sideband 15.7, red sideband 16.1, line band 16.6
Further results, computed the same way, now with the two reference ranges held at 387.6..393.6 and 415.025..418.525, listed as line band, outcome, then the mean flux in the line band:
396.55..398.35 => 0.31 nm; 9.45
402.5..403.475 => -0.26 nm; 16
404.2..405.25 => -0.24 nm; 16.1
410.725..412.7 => -0.31 nm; 17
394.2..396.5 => 0.17 nm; 10.1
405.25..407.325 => -0.32 nm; 15.5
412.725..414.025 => -0.09 nm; 16.2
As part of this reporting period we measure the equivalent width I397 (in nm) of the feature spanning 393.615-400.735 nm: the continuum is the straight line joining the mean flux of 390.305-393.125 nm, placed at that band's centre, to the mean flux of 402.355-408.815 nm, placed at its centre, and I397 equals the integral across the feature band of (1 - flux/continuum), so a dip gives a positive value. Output 0.764 nm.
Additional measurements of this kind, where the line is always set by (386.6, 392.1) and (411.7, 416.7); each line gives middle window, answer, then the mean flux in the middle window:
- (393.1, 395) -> 0.588 nm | 7.81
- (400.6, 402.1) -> -0.423 nm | 16.8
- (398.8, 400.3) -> -0.352 nm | 15.6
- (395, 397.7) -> 0.695 nm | 8.77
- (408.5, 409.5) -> -0.172 nm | 17.6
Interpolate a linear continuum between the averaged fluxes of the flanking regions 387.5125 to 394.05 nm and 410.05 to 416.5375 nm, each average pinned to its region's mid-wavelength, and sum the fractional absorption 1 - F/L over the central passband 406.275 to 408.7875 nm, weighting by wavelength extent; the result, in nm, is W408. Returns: -0.333 nm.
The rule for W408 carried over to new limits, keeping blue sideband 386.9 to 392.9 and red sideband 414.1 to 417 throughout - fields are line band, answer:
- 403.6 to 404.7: -0.232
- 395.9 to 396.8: 0.356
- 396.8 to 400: -0.151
